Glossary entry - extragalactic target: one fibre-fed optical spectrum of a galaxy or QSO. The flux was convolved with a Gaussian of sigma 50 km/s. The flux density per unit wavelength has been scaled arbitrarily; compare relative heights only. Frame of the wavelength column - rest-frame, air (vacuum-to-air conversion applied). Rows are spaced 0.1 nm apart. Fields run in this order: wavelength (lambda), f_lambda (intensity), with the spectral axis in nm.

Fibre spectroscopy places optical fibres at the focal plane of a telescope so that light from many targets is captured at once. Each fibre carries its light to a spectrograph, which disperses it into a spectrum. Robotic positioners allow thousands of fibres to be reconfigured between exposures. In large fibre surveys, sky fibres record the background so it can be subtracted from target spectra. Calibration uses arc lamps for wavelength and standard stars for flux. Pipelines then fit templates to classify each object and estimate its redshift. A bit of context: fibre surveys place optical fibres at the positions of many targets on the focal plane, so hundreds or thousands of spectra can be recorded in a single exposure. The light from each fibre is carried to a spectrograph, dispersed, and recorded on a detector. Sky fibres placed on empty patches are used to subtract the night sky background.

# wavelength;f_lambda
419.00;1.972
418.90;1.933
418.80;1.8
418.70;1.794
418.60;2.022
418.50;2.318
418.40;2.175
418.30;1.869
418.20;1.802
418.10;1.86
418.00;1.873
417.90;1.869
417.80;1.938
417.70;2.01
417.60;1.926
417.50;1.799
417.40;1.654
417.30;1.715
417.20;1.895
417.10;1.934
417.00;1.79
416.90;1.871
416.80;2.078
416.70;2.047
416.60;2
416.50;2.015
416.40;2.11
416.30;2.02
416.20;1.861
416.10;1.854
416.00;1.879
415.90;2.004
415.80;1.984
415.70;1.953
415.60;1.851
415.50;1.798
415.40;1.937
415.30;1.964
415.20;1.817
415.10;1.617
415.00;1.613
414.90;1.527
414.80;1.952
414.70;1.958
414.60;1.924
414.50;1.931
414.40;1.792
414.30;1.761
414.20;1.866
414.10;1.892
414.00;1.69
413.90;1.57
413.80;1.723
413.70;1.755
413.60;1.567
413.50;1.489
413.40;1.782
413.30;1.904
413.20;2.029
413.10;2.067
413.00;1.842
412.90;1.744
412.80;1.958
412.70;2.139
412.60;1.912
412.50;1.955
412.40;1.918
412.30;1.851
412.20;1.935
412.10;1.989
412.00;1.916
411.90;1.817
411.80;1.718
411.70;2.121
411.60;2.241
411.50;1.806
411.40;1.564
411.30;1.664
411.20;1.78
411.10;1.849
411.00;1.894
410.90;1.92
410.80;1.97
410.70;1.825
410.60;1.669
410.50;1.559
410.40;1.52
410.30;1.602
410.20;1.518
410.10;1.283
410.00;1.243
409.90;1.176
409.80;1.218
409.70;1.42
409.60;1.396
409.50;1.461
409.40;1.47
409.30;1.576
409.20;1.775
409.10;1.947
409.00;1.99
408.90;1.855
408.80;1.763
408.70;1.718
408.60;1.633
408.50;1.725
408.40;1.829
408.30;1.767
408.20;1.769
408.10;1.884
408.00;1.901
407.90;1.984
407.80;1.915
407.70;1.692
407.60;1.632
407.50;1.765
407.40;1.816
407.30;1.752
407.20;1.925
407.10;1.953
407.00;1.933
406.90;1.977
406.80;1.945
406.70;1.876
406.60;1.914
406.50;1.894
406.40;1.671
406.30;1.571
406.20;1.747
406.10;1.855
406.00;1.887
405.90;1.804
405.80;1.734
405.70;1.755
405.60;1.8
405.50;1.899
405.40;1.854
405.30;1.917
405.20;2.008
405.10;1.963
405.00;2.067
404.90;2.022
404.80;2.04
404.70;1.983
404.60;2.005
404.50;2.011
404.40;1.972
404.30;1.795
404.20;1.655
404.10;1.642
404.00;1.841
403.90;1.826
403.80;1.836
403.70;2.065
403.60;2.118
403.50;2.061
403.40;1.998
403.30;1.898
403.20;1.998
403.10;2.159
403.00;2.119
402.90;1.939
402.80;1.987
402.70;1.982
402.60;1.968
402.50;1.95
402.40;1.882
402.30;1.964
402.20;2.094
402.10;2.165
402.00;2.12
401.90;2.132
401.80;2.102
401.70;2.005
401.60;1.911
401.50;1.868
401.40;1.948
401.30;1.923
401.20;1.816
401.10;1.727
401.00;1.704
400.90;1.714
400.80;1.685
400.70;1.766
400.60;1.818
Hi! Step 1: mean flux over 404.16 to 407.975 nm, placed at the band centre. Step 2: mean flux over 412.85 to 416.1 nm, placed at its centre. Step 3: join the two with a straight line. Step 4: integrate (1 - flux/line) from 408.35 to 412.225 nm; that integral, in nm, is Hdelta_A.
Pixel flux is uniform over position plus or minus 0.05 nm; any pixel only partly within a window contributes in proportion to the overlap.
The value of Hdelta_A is 0.30 nm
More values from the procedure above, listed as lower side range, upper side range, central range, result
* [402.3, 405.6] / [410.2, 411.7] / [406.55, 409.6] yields 0.09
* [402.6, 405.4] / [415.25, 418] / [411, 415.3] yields 0.21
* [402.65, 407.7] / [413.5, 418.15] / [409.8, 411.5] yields 0.23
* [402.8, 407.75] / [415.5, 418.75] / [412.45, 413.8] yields 0.04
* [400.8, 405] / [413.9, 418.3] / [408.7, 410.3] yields 0.30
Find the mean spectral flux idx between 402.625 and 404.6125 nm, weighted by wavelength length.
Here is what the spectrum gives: 1.94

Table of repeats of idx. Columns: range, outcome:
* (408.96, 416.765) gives 1.79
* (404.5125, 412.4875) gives 1.79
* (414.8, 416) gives 1.83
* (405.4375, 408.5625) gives 1.82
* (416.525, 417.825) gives 1.9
